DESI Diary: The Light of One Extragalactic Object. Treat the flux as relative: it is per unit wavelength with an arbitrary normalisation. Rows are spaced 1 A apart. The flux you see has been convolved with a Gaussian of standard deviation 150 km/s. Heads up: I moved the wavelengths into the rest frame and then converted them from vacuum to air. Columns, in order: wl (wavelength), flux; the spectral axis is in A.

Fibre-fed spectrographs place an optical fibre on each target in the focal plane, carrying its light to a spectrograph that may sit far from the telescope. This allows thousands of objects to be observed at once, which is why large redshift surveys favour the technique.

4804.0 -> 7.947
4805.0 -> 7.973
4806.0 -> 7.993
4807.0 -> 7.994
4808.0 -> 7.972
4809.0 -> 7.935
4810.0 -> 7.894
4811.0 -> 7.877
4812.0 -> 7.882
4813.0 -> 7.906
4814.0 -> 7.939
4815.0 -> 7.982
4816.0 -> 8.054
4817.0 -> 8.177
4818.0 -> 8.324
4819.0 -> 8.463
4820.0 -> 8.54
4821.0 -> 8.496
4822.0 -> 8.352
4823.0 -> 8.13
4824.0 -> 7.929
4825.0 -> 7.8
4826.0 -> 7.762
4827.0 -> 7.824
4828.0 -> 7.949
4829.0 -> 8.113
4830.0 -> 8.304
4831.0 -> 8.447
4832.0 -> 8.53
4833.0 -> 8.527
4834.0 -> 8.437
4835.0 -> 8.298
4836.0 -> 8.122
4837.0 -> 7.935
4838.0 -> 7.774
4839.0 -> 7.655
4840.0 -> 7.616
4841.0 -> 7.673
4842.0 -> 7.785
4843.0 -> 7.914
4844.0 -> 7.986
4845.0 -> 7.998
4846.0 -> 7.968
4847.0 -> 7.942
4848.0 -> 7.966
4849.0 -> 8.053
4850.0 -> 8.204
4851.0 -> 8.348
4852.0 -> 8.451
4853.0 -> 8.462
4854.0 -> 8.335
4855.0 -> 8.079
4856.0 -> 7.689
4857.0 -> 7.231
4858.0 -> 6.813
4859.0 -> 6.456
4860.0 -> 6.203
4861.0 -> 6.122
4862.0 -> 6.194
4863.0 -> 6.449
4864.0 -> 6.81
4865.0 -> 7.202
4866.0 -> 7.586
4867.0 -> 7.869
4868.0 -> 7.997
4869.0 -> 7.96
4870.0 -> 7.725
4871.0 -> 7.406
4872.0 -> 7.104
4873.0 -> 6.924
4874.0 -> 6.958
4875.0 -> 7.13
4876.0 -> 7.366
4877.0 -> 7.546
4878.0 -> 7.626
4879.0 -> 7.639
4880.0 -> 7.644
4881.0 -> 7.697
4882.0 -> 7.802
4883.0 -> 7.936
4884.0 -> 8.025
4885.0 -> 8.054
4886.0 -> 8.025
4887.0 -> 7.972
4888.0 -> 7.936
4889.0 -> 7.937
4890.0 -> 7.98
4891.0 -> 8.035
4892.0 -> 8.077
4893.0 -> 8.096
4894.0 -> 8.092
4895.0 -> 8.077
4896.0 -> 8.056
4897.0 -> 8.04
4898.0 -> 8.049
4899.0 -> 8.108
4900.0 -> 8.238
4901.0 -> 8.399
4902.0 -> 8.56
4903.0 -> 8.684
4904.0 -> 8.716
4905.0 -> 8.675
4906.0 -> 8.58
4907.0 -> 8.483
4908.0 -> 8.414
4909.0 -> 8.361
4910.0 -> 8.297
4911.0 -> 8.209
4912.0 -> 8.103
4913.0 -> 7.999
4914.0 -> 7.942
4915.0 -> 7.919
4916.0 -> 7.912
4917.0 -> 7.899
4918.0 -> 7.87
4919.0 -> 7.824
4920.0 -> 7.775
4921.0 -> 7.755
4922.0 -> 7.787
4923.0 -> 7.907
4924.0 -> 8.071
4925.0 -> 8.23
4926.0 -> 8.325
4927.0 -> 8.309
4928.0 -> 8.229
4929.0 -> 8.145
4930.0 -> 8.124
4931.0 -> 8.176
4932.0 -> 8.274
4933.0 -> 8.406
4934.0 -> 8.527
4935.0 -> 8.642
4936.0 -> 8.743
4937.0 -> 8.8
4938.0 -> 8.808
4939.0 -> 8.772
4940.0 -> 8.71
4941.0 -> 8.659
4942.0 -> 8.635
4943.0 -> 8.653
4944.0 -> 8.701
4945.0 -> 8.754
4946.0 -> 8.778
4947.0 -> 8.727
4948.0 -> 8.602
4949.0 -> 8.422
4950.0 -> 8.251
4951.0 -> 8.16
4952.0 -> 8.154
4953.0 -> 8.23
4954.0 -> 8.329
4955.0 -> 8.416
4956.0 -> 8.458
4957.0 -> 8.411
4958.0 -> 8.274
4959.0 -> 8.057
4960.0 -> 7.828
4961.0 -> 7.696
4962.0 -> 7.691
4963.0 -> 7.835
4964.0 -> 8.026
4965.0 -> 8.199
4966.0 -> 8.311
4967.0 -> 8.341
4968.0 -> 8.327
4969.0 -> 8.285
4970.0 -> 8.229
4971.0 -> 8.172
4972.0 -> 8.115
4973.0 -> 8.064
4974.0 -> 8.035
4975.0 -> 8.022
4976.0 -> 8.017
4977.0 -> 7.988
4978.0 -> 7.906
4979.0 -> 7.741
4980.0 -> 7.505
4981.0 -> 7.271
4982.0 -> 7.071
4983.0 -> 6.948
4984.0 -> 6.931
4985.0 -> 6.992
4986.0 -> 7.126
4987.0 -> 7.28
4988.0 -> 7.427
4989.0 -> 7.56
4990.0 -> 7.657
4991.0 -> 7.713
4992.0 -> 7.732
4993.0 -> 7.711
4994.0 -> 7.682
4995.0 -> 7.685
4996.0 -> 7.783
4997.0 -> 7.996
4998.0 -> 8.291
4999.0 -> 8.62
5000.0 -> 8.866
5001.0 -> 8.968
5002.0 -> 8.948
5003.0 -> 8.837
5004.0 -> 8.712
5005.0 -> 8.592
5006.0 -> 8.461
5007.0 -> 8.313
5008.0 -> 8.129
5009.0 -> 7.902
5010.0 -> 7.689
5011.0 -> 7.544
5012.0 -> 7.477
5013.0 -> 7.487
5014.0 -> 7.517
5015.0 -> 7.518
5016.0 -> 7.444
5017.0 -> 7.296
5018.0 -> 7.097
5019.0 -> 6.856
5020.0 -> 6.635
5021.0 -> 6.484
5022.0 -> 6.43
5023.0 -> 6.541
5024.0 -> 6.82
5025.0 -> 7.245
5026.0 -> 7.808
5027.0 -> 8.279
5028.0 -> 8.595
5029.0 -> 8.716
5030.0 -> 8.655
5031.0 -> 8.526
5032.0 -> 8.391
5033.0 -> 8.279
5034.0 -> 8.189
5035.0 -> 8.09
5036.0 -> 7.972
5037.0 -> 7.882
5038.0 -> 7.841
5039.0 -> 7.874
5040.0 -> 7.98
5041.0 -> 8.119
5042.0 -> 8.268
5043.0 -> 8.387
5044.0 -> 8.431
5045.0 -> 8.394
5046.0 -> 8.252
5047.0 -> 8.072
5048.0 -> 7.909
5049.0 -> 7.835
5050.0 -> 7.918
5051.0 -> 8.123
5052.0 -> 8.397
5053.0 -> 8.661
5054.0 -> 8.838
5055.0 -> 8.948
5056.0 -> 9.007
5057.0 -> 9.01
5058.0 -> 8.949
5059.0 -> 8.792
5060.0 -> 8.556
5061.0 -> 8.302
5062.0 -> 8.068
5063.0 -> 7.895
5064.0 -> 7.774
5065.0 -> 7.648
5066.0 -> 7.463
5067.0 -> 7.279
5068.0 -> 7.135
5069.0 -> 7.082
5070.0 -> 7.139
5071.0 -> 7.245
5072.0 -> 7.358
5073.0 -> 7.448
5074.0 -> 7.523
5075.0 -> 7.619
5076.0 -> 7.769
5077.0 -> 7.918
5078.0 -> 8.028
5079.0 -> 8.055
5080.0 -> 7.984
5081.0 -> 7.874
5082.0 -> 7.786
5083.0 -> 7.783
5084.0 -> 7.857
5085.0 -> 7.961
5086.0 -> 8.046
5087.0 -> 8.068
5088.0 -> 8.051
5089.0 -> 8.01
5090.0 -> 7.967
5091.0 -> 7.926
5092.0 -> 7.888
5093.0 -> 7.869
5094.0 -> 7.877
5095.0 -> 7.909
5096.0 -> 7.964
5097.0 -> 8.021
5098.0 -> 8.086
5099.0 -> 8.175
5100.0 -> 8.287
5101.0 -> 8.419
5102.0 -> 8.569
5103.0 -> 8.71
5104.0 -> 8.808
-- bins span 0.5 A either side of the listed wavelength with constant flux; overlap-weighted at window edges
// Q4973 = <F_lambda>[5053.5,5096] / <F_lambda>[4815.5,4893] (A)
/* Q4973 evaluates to 1.02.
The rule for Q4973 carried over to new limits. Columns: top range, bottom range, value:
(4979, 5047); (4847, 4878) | 1.05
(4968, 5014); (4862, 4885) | 1.06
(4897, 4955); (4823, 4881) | 1.08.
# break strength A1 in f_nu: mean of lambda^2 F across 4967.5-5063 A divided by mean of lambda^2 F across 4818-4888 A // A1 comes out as 1.10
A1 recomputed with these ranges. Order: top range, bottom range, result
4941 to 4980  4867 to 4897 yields 1.09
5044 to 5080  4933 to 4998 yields 1.03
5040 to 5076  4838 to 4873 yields 1.16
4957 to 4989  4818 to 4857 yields 1.02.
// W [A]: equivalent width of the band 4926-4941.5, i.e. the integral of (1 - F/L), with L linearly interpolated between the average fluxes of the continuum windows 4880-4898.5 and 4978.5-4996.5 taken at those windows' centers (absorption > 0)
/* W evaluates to -1.5 A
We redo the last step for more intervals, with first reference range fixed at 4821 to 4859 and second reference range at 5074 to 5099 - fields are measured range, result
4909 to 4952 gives -1.8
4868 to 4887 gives 0.9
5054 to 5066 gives -0.7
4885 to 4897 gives -0.1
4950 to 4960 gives -0.4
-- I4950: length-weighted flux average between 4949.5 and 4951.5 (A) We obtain 8.21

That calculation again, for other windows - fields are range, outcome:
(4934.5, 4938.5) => 8.75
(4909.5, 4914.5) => 8.11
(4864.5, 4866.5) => 7.39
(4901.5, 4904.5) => 8.65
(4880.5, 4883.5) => 7.81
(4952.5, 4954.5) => 8.28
